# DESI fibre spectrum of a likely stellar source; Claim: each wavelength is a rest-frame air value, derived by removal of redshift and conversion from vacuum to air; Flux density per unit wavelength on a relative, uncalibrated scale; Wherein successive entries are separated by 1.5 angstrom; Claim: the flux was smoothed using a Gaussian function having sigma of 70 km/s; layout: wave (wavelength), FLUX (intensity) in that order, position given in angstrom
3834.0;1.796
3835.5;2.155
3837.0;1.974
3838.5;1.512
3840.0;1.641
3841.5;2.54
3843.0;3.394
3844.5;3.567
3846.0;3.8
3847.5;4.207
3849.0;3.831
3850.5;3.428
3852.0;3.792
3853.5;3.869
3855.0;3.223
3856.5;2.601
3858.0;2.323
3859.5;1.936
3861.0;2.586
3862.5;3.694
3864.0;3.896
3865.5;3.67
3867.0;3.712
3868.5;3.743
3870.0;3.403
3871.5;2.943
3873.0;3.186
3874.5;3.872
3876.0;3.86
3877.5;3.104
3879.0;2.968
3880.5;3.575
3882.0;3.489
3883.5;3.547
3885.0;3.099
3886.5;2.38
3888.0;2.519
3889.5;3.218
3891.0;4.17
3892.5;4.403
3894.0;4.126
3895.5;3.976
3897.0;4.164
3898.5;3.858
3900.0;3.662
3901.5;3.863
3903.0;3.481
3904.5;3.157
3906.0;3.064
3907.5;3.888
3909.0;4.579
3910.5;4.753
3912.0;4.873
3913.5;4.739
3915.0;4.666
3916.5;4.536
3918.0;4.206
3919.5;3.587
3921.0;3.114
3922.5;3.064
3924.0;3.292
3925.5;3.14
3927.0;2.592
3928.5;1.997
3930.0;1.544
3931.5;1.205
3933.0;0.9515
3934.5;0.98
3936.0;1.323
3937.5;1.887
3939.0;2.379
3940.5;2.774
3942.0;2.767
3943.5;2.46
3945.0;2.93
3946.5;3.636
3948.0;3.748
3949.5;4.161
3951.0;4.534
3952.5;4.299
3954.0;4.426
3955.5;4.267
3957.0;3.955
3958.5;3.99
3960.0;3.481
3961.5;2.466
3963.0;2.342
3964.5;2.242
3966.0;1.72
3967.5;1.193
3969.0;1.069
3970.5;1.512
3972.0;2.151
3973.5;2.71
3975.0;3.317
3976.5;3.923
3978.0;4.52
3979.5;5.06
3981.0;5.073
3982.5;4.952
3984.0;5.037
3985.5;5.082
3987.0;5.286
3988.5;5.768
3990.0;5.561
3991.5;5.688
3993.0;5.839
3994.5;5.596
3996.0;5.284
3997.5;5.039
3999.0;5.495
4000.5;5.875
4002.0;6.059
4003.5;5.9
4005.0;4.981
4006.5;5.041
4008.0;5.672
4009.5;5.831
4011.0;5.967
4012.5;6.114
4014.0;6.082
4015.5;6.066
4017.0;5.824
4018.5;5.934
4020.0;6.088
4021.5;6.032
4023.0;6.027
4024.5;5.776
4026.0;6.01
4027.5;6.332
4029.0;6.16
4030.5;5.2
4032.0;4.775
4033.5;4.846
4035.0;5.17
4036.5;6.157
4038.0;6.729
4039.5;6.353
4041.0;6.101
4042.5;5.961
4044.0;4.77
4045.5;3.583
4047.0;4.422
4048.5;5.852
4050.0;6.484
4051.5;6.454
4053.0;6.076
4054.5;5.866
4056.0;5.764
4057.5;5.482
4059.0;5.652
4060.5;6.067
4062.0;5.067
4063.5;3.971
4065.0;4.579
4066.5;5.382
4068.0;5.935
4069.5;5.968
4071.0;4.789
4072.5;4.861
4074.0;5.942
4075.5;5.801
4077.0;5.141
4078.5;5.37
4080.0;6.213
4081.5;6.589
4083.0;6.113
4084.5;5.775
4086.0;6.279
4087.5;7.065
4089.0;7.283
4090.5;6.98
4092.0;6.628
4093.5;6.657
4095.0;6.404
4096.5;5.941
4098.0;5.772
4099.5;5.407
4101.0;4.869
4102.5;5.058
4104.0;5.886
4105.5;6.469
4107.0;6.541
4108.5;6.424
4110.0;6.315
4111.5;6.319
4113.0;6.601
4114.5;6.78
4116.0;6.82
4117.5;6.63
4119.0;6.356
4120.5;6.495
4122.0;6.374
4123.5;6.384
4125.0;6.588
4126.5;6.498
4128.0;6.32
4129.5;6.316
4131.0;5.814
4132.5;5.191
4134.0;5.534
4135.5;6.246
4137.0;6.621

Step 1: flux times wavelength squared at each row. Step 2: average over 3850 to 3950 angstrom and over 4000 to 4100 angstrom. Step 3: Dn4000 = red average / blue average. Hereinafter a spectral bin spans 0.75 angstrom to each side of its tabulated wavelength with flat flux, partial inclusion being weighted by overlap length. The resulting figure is 1.91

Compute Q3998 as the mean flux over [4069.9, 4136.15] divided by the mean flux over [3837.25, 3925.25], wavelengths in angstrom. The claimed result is 1.8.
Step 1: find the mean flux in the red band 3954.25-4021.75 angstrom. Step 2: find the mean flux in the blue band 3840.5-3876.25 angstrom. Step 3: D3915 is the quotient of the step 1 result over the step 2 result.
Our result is 1.37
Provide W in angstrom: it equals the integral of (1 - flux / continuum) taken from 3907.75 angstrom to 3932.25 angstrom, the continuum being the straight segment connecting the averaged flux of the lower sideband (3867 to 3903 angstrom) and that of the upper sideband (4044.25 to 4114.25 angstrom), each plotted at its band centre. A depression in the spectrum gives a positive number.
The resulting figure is 2.6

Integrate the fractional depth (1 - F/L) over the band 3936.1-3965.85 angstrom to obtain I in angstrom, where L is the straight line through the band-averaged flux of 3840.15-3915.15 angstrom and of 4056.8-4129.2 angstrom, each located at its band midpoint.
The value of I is 7.9 angstrom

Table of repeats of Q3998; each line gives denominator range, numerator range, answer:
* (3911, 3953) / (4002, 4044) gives 1.90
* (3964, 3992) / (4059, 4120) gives 1.58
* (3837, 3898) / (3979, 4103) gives 1.72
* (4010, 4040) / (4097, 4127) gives 1.06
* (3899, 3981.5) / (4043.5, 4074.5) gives 1.69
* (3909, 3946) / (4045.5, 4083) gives 1.88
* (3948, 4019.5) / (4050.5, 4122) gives 1.32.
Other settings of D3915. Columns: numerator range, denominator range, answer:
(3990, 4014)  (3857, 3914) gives 1.59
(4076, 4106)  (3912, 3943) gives 2.19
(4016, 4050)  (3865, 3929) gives 1.57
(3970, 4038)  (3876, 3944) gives 1.64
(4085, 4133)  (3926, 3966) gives 2.25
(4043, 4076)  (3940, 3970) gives 1.73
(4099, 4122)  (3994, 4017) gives 1.10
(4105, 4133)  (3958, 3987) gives 1.94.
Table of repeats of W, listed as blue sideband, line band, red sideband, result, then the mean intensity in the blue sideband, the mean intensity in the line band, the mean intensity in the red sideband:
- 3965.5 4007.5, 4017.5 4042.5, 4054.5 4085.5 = -4.1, 4.48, 5.86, 5.54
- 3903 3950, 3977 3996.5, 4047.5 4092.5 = -4.7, 3.1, 5.27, 5.84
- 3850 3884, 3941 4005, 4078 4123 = 8.7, 3.32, 4.06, 6.29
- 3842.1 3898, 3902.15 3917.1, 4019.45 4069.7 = -0.9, 3.44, 4.17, 5.61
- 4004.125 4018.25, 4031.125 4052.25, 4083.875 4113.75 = 1.3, 5.74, 5.54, 6.24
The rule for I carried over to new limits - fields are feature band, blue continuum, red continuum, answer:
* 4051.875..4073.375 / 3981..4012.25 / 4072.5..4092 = 2.2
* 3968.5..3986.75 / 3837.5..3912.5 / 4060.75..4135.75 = 3.4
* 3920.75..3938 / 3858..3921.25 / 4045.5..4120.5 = 8.5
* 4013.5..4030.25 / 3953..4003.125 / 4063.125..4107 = -4.0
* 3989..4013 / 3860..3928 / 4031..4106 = -3.4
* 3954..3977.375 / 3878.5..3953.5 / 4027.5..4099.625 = 7.7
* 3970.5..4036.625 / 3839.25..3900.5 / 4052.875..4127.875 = -4.0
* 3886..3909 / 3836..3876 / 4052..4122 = 0.2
